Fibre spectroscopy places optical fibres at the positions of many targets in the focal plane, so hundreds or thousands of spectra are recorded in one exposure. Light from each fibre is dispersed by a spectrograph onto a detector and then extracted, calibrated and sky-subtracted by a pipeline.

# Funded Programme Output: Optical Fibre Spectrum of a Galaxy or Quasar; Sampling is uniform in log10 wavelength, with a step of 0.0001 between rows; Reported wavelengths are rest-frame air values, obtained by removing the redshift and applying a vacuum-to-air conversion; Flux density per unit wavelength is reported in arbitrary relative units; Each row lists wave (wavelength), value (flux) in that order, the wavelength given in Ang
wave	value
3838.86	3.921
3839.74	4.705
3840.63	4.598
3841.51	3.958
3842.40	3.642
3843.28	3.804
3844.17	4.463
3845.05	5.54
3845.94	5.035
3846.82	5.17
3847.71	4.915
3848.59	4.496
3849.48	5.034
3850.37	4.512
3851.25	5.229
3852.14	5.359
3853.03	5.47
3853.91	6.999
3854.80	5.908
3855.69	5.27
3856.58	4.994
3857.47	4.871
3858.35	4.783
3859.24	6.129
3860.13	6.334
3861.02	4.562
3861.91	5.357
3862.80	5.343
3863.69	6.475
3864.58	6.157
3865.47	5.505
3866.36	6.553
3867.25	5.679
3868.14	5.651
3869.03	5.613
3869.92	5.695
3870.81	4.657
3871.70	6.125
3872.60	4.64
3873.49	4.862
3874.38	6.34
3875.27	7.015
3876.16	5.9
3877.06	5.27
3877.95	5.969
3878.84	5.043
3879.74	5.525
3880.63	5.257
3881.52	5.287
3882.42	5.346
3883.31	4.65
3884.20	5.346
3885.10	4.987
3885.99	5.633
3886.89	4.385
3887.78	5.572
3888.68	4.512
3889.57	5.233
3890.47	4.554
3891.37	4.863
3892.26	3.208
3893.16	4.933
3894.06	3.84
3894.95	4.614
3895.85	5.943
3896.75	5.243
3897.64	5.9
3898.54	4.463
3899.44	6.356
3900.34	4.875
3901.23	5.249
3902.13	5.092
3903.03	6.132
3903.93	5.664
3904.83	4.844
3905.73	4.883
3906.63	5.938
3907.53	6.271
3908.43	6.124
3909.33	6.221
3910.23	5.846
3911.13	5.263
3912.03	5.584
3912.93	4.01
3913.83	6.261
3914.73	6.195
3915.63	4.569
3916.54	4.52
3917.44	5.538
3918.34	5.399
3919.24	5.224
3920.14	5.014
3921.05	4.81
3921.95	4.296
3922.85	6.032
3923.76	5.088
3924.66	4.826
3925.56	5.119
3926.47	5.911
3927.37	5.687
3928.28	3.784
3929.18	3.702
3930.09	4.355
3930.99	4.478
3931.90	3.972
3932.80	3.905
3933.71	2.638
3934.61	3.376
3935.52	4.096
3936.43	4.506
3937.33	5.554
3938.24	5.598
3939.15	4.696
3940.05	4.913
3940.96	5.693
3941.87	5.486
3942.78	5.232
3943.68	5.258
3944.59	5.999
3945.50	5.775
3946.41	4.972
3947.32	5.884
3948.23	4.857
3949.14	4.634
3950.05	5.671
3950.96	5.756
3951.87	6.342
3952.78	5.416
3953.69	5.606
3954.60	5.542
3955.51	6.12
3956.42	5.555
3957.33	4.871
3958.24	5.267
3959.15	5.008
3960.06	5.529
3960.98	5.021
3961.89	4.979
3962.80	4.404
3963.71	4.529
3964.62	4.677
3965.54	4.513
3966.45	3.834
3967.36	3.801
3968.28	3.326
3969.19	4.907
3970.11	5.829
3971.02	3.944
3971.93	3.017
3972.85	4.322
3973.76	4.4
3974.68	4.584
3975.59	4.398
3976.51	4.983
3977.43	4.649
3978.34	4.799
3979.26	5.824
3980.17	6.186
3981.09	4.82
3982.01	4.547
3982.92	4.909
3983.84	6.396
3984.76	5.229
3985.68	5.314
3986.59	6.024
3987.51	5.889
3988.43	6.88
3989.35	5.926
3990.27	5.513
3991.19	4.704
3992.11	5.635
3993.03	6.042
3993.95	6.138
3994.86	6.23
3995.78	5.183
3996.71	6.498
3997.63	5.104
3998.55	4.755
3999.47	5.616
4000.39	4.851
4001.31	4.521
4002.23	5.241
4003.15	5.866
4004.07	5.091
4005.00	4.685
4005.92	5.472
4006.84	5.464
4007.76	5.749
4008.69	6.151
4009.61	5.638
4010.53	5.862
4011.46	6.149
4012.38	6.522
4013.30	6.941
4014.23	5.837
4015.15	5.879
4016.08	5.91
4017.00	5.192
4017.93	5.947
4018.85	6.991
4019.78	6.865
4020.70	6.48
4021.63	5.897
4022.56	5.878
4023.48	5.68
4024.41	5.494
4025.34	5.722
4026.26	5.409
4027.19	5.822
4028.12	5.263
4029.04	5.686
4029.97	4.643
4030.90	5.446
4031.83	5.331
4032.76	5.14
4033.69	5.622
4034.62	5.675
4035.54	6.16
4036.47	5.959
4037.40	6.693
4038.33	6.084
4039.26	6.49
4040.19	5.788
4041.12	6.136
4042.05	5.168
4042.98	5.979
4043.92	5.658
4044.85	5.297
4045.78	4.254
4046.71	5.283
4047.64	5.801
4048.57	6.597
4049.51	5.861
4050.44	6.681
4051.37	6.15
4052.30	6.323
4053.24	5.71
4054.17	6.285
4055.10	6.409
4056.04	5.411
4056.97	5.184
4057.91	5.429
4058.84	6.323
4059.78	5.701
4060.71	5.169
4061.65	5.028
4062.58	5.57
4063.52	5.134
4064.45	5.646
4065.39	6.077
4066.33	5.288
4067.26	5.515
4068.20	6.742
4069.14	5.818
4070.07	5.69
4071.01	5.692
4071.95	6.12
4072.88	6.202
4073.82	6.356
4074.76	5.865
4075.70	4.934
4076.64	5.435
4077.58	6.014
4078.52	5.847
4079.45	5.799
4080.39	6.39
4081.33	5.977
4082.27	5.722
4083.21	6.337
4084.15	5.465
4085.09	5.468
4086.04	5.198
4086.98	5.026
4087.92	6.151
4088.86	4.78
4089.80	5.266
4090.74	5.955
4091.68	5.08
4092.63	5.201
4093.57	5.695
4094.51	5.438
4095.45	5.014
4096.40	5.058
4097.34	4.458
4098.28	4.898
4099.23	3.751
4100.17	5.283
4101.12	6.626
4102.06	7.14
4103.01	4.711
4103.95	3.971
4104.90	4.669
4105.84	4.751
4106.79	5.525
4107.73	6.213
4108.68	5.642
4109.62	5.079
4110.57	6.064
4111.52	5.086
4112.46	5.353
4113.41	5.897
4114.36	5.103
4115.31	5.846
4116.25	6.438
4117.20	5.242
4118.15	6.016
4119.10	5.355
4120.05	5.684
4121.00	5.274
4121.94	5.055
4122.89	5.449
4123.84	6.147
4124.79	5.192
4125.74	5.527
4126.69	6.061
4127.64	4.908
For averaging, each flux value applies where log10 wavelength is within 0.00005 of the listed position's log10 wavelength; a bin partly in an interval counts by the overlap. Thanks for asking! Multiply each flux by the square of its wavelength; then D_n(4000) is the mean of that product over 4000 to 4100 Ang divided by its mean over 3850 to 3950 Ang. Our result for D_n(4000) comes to 1.17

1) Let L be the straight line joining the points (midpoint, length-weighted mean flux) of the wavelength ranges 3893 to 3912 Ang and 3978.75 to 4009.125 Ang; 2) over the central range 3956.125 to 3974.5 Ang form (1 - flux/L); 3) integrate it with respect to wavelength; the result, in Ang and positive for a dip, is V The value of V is 3.1 Ang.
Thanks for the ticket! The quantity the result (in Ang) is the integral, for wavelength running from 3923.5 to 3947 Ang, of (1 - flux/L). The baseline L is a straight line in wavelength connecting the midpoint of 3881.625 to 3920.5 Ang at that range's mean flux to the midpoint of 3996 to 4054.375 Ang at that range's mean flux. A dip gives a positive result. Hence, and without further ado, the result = 2.5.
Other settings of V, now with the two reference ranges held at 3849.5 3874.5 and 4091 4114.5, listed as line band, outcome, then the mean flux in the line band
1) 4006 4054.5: -4.6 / 5.85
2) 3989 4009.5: -0.4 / 5.47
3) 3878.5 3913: 1.7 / 5.21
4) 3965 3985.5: 2.7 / 4.7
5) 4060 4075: -1.2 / 5.74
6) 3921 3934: 2.1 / 4.59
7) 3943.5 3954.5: -0.2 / 5.52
